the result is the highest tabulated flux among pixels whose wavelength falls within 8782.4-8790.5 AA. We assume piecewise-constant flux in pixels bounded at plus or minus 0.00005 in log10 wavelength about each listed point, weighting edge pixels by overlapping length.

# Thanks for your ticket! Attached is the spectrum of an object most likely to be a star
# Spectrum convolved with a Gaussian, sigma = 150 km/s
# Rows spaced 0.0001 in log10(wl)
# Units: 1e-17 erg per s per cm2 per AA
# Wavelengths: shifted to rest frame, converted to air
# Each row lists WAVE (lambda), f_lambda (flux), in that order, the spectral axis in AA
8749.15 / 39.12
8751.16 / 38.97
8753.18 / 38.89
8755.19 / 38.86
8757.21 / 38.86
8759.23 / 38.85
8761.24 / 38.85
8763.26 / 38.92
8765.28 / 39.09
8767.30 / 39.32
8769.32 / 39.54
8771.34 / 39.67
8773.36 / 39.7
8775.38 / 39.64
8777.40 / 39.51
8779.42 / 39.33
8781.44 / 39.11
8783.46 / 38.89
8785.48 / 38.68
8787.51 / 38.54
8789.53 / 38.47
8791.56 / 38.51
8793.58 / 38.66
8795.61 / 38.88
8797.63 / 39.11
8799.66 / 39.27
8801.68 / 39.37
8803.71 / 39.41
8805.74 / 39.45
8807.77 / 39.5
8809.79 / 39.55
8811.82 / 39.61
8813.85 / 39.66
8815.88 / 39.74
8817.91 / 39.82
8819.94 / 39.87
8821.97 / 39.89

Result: 38.89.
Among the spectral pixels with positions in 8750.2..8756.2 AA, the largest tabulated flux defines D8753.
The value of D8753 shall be 38.97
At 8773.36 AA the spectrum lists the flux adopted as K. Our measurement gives 39.7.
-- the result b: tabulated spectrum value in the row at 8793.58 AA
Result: 38.66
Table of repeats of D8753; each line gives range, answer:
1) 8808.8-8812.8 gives 39.61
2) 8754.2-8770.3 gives 39.54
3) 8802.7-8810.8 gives 39.55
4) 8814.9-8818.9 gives 39.82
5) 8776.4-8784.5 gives 39.51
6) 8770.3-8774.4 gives 39.7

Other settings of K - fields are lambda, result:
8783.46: 38.89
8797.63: 39.11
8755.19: 38.86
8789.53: 38.47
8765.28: 39.09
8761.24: 38.85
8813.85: 39.66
